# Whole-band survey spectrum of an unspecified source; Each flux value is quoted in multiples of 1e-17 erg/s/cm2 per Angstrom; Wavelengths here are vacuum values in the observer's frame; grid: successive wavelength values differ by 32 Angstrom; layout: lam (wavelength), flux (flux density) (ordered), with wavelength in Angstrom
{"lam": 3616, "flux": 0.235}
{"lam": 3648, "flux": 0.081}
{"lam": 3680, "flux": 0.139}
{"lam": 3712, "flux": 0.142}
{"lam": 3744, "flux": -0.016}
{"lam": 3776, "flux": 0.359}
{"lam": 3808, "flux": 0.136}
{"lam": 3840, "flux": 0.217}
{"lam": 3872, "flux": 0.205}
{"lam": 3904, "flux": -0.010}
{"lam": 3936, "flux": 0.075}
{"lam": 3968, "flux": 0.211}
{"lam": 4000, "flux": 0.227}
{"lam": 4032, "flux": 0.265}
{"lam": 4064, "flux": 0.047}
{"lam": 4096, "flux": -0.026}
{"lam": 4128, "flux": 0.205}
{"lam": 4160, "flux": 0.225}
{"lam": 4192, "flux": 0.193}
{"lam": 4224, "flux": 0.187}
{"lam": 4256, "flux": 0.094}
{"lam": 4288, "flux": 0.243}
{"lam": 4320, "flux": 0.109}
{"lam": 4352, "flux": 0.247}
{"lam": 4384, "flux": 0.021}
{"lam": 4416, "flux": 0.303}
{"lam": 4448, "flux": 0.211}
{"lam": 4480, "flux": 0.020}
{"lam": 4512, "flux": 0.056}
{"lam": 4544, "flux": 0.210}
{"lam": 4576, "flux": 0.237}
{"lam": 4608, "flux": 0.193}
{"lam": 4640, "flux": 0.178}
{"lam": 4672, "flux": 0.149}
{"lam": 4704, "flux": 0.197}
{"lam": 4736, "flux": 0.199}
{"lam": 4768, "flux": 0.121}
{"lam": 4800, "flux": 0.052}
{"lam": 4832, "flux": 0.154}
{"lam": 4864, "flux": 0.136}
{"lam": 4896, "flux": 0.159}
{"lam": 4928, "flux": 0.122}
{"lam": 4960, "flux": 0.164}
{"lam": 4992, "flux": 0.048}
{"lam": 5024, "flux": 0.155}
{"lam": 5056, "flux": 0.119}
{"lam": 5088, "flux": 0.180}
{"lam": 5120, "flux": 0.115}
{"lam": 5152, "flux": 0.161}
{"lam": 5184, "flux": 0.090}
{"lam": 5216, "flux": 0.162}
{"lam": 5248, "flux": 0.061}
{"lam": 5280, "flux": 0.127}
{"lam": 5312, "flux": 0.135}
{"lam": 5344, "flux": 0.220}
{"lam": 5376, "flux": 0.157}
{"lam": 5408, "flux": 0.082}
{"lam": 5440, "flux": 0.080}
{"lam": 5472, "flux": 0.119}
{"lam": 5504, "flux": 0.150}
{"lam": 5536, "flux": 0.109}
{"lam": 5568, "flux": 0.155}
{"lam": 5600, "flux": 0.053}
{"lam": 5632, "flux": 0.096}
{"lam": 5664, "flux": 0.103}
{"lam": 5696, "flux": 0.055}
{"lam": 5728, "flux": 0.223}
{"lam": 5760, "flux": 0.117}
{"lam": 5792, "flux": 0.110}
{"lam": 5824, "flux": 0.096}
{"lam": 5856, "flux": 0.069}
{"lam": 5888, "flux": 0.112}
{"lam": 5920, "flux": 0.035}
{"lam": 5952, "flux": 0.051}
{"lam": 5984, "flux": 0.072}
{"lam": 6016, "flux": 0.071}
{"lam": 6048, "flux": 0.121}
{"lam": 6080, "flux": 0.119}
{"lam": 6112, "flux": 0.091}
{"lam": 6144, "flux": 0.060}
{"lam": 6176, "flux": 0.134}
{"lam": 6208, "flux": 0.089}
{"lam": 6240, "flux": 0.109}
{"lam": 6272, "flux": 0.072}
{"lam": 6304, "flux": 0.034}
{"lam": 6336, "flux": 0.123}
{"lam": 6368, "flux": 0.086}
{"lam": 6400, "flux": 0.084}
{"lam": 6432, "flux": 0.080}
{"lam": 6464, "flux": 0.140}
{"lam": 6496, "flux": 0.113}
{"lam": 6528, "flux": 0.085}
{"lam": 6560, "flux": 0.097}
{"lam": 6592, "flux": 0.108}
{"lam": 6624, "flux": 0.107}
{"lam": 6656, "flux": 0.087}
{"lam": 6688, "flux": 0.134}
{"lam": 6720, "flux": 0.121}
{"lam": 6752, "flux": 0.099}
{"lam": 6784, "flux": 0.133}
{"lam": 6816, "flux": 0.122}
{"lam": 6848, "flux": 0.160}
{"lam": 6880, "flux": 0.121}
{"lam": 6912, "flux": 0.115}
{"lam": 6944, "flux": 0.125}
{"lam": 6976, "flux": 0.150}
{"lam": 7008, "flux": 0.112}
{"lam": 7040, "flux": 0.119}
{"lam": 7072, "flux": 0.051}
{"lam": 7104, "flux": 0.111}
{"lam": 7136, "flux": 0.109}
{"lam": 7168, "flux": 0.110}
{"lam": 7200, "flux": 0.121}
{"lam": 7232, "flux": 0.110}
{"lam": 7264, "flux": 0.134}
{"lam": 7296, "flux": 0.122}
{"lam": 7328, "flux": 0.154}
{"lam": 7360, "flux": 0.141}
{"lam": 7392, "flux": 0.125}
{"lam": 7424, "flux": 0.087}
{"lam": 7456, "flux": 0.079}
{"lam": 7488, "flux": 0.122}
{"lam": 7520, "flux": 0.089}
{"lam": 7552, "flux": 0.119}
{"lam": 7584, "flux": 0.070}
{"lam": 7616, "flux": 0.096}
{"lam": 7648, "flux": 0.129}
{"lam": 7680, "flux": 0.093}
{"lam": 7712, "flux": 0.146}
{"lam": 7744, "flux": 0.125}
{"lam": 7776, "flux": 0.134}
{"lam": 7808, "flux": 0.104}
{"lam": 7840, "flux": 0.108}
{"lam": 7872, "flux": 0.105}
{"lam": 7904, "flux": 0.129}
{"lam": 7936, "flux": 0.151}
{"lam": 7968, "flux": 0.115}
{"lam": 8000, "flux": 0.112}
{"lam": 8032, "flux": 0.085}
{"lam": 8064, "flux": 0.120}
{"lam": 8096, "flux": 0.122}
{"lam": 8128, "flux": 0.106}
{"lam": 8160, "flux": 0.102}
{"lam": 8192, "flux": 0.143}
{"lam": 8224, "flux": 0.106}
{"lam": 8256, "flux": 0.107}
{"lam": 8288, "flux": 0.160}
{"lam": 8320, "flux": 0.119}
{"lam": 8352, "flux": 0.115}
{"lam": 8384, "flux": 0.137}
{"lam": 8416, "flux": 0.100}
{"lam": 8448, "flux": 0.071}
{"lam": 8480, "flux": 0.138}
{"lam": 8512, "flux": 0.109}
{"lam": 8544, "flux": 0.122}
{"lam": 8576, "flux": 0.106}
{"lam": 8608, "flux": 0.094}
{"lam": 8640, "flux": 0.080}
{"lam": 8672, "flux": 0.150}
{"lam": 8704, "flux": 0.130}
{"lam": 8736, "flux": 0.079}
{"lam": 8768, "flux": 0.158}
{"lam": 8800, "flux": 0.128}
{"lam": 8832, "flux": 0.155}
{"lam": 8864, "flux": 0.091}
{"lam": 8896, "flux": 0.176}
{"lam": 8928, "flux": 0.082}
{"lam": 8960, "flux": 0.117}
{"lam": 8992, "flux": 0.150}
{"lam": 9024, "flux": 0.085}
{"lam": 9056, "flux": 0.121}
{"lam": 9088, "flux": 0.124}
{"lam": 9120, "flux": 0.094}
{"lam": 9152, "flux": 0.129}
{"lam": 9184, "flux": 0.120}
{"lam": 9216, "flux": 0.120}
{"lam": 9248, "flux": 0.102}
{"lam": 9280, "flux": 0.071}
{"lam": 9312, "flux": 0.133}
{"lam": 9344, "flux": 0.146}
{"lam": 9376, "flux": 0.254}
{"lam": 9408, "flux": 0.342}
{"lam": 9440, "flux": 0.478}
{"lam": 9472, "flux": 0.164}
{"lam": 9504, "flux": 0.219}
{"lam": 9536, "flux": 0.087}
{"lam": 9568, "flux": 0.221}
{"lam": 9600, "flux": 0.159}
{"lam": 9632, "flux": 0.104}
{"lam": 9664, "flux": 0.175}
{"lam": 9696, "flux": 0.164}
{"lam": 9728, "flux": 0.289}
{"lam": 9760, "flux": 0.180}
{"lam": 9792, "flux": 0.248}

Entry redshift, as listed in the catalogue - 1.53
